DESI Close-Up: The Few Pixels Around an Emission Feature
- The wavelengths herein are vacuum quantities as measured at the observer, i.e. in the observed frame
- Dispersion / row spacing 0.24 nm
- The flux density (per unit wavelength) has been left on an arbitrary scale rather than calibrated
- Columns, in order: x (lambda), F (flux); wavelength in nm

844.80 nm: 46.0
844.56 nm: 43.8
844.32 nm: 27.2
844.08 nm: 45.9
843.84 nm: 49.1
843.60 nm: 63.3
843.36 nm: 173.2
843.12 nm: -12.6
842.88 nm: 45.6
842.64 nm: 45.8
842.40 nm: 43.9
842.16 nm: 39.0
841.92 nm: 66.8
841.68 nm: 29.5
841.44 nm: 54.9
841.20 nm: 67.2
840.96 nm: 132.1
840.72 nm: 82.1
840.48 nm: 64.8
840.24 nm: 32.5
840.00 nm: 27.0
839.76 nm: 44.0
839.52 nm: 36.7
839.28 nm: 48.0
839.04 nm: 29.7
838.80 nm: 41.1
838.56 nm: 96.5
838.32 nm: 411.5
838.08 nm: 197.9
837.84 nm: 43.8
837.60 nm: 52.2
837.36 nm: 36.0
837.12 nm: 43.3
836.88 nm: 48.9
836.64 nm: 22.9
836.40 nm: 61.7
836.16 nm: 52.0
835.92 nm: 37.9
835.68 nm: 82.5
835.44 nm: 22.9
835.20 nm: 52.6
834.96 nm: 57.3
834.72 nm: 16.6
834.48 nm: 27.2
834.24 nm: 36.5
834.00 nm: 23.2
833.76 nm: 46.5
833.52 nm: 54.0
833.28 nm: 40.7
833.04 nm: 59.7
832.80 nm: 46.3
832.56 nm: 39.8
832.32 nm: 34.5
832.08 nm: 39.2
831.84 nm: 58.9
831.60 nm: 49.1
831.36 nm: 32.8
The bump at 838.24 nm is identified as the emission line H-alpha 6563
